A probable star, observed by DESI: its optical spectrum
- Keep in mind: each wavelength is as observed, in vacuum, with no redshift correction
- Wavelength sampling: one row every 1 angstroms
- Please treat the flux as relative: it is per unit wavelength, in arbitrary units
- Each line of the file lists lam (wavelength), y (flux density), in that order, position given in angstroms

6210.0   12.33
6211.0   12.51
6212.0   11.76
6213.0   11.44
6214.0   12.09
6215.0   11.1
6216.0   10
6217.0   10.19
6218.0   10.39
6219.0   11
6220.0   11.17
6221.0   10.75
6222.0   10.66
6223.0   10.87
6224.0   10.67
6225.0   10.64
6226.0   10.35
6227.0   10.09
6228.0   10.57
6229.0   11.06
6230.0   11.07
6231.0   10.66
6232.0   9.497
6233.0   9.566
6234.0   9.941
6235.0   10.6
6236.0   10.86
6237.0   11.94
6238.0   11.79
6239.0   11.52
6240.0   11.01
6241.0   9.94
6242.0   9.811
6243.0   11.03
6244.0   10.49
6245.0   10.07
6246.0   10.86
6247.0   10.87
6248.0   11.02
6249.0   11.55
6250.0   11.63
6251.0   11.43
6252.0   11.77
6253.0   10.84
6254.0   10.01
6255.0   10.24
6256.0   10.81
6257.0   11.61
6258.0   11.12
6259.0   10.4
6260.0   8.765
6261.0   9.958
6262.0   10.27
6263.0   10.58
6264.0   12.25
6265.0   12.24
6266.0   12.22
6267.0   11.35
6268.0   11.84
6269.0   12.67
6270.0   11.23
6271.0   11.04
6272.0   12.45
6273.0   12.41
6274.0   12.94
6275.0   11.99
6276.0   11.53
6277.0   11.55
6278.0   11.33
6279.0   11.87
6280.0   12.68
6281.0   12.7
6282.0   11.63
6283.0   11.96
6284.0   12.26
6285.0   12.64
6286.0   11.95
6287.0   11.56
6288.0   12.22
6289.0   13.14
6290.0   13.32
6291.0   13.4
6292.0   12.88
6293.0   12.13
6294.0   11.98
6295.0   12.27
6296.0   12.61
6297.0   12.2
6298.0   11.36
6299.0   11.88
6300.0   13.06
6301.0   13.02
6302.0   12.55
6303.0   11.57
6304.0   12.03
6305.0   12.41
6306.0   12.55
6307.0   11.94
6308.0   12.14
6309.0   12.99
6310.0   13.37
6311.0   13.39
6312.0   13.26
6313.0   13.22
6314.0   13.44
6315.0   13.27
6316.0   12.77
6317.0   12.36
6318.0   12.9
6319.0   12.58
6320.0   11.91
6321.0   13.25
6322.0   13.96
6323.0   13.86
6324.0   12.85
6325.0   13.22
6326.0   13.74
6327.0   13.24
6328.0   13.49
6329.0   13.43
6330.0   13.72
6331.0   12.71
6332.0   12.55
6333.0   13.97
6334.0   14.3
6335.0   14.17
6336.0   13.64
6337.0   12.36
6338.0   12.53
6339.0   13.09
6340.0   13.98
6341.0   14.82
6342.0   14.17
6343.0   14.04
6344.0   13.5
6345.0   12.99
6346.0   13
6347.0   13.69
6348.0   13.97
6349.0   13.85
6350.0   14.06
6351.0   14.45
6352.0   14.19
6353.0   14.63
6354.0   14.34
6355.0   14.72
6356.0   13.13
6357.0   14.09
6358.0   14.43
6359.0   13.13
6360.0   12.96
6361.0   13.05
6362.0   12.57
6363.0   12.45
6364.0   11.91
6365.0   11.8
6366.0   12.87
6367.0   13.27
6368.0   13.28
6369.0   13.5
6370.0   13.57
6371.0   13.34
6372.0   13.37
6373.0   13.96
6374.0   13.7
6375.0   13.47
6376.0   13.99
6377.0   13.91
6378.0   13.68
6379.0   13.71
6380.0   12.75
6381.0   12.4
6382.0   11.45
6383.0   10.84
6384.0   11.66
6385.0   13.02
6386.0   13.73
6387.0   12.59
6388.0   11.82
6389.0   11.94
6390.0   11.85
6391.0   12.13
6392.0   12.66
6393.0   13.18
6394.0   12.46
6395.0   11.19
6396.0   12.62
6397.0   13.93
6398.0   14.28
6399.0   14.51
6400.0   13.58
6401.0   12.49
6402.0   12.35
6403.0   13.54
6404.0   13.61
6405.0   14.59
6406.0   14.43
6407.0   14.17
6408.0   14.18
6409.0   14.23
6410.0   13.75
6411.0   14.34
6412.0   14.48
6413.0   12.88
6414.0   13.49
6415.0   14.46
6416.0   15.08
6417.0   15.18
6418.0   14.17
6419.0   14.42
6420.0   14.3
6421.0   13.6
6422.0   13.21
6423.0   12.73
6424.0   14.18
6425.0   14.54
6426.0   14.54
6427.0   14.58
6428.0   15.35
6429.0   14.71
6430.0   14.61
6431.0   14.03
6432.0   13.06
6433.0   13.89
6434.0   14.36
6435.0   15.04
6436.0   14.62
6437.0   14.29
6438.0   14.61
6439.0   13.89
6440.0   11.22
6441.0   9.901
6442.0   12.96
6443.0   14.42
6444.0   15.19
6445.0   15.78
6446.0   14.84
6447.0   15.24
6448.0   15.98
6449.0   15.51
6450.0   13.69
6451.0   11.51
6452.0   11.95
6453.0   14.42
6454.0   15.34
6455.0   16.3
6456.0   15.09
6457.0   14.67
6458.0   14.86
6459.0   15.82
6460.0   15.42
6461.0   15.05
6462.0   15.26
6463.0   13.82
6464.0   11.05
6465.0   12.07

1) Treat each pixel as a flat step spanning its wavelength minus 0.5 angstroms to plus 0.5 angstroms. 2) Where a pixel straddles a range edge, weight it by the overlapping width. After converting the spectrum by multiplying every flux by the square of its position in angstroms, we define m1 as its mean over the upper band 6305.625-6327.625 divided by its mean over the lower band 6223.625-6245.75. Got 1.26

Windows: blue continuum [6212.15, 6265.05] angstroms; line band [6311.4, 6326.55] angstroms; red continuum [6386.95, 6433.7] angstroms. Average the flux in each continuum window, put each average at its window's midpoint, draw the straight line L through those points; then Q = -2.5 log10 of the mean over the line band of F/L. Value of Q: -0.08 mag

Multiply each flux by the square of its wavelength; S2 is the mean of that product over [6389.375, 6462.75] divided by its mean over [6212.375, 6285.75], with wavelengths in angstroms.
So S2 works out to 1.3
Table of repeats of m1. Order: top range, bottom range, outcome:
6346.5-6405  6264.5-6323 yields 1.09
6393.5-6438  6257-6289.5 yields 1.25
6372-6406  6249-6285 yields 1.17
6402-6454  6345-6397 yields 1.09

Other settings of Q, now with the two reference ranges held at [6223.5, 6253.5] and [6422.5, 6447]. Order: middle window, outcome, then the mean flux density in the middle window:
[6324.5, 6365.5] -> -0.079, 13.5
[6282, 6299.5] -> -0.060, 12.3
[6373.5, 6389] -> 0.030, 12.8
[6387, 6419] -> 0.007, 13.5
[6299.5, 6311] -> -0.058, 12.5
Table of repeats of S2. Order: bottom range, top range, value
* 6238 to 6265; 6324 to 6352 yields 1.29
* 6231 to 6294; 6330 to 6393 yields 1.20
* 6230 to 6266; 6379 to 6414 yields 1.27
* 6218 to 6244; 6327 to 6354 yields 1.33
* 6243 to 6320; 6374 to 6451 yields 1.19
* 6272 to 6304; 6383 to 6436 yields 1.15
